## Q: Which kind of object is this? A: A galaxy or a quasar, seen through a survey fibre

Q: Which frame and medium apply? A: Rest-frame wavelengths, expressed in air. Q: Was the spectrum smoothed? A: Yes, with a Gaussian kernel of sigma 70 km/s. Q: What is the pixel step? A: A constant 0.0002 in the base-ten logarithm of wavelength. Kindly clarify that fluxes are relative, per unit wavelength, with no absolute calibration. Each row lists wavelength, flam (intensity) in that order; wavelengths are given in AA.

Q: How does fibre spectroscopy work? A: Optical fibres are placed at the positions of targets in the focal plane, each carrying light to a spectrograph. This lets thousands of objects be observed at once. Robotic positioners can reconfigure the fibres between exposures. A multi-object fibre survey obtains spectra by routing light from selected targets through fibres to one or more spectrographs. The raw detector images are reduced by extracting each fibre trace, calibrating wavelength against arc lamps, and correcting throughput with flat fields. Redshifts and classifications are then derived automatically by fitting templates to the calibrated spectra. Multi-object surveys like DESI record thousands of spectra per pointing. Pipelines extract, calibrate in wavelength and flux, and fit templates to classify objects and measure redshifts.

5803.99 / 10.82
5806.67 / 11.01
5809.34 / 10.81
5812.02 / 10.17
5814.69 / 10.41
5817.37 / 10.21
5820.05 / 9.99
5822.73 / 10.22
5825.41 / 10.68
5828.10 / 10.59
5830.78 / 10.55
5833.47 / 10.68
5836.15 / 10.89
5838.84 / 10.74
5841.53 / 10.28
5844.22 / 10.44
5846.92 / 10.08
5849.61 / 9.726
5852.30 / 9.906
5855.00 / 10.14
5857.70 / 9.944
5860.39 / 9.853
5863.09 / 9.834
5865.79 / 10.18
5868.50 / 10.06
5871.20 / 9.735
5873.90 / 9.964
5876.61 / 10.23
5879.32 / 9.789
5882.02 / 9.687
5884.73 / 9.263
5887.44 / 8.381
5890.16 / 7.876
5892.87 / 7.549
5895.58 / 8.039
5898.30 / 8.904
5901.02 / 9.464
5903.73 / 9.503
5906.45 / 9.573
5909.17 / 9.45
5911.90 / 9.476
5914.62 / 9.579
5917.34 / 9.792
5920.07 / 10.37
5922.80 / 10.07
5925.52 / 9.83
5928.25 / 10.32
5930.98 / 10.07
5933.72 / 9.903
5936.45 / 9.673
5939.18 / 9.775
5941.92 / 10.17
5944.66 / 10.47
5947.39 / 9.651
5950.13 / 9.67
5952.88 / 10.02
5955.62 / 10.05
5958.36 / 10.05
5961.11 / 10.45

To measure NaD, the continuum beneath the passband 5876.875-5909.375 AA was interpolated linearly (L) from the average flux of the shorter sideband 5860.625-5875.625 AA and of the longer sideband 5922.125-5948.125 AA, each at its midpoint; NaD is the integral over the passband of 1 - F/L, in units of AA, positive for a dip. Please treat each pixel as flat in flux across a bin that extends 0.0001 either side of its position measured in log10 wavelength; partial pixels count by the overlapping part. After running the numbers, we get 3.2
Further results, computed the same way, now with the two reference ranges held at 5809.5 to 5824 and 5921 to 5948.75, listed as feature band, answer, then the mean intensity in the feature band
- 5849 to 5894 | 2.64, 9.54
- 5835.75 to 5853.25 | -0.13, 10.3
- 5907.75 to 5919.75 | 0.48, 9.64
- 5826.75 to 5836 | -0.38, 10.6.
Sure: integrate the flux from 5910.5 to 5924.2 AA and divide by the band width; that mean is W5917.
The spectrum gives 9.86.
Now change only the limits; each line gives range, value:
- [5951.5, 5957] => 10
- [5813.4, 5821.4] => 10.2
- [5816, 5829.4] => 10.3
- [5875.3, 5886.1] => 9.74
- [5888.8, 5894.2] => 7.71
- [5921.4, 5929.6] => 10.1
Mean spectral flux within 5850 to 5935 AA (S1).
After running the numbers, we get 9.57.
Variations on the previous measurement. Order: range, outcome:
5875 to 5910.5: 9.06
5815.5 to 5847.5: 10.5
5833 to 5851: 10.4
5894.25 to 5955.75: 9.73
